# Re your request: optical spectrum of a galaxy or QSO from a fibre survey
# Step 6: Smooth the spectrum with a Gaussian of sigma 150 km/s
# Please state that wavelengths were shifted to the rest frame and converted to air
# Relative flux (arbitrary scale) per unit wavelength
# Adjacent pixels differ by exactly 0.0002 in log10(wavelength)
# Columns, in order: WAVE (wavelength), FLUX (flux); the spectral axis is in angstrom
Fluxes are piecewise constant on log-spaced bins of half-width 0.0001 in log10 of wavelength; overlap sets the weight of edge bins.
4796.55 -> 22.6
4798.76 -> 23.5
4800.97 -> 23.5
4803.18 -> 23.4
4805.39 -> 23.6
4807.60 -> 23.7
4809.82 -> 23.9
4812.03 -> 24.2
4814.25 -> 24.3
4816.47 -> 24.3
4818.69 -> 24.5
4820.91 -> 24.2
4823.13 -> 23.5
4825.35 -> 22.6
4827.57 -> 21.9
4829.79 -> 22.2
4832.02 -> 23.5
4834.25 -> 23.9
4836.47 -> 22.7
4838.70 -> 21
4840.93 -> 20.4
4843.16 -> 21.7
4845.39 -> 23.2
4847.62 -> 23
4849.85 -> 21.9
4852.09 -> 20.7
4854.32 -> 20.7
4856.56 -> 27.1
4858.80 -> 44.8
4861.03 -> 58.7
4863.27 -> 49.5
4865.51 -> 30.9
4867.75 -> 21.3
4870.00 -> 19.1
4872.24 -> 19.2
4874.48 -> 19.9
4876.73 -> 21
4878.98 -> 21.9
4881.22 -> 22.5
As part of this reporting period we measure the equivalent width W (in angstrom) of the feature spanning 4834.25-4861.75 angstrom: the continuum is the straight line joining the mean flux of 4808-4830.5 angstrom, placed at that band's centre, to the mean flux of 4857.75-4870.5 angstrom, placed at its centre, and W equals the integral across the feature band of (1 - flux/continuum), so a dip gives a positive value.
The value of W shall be 5.6 angstrom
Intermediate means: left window 23.6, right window 38.2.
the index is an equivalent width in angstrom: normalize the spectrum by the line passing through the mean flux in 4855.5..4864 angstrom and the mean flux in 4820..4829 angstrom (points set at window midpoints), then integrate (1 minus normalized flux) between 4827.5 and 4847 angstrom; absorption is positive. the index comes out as 5.2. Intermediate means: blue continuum 23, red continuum 45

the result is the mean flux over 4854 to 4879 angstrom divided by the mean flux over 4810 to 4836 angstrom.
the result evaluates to 1.3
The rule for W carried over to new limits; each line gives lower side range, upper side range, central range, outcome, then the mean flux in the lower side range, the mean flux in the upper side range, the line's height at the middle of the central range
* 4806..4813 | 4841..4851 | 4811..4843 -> 0.1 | 23.9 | 22.2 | 23.1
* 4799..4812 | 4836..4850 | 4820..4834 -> -0.2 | 23.7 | 22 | 22.7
